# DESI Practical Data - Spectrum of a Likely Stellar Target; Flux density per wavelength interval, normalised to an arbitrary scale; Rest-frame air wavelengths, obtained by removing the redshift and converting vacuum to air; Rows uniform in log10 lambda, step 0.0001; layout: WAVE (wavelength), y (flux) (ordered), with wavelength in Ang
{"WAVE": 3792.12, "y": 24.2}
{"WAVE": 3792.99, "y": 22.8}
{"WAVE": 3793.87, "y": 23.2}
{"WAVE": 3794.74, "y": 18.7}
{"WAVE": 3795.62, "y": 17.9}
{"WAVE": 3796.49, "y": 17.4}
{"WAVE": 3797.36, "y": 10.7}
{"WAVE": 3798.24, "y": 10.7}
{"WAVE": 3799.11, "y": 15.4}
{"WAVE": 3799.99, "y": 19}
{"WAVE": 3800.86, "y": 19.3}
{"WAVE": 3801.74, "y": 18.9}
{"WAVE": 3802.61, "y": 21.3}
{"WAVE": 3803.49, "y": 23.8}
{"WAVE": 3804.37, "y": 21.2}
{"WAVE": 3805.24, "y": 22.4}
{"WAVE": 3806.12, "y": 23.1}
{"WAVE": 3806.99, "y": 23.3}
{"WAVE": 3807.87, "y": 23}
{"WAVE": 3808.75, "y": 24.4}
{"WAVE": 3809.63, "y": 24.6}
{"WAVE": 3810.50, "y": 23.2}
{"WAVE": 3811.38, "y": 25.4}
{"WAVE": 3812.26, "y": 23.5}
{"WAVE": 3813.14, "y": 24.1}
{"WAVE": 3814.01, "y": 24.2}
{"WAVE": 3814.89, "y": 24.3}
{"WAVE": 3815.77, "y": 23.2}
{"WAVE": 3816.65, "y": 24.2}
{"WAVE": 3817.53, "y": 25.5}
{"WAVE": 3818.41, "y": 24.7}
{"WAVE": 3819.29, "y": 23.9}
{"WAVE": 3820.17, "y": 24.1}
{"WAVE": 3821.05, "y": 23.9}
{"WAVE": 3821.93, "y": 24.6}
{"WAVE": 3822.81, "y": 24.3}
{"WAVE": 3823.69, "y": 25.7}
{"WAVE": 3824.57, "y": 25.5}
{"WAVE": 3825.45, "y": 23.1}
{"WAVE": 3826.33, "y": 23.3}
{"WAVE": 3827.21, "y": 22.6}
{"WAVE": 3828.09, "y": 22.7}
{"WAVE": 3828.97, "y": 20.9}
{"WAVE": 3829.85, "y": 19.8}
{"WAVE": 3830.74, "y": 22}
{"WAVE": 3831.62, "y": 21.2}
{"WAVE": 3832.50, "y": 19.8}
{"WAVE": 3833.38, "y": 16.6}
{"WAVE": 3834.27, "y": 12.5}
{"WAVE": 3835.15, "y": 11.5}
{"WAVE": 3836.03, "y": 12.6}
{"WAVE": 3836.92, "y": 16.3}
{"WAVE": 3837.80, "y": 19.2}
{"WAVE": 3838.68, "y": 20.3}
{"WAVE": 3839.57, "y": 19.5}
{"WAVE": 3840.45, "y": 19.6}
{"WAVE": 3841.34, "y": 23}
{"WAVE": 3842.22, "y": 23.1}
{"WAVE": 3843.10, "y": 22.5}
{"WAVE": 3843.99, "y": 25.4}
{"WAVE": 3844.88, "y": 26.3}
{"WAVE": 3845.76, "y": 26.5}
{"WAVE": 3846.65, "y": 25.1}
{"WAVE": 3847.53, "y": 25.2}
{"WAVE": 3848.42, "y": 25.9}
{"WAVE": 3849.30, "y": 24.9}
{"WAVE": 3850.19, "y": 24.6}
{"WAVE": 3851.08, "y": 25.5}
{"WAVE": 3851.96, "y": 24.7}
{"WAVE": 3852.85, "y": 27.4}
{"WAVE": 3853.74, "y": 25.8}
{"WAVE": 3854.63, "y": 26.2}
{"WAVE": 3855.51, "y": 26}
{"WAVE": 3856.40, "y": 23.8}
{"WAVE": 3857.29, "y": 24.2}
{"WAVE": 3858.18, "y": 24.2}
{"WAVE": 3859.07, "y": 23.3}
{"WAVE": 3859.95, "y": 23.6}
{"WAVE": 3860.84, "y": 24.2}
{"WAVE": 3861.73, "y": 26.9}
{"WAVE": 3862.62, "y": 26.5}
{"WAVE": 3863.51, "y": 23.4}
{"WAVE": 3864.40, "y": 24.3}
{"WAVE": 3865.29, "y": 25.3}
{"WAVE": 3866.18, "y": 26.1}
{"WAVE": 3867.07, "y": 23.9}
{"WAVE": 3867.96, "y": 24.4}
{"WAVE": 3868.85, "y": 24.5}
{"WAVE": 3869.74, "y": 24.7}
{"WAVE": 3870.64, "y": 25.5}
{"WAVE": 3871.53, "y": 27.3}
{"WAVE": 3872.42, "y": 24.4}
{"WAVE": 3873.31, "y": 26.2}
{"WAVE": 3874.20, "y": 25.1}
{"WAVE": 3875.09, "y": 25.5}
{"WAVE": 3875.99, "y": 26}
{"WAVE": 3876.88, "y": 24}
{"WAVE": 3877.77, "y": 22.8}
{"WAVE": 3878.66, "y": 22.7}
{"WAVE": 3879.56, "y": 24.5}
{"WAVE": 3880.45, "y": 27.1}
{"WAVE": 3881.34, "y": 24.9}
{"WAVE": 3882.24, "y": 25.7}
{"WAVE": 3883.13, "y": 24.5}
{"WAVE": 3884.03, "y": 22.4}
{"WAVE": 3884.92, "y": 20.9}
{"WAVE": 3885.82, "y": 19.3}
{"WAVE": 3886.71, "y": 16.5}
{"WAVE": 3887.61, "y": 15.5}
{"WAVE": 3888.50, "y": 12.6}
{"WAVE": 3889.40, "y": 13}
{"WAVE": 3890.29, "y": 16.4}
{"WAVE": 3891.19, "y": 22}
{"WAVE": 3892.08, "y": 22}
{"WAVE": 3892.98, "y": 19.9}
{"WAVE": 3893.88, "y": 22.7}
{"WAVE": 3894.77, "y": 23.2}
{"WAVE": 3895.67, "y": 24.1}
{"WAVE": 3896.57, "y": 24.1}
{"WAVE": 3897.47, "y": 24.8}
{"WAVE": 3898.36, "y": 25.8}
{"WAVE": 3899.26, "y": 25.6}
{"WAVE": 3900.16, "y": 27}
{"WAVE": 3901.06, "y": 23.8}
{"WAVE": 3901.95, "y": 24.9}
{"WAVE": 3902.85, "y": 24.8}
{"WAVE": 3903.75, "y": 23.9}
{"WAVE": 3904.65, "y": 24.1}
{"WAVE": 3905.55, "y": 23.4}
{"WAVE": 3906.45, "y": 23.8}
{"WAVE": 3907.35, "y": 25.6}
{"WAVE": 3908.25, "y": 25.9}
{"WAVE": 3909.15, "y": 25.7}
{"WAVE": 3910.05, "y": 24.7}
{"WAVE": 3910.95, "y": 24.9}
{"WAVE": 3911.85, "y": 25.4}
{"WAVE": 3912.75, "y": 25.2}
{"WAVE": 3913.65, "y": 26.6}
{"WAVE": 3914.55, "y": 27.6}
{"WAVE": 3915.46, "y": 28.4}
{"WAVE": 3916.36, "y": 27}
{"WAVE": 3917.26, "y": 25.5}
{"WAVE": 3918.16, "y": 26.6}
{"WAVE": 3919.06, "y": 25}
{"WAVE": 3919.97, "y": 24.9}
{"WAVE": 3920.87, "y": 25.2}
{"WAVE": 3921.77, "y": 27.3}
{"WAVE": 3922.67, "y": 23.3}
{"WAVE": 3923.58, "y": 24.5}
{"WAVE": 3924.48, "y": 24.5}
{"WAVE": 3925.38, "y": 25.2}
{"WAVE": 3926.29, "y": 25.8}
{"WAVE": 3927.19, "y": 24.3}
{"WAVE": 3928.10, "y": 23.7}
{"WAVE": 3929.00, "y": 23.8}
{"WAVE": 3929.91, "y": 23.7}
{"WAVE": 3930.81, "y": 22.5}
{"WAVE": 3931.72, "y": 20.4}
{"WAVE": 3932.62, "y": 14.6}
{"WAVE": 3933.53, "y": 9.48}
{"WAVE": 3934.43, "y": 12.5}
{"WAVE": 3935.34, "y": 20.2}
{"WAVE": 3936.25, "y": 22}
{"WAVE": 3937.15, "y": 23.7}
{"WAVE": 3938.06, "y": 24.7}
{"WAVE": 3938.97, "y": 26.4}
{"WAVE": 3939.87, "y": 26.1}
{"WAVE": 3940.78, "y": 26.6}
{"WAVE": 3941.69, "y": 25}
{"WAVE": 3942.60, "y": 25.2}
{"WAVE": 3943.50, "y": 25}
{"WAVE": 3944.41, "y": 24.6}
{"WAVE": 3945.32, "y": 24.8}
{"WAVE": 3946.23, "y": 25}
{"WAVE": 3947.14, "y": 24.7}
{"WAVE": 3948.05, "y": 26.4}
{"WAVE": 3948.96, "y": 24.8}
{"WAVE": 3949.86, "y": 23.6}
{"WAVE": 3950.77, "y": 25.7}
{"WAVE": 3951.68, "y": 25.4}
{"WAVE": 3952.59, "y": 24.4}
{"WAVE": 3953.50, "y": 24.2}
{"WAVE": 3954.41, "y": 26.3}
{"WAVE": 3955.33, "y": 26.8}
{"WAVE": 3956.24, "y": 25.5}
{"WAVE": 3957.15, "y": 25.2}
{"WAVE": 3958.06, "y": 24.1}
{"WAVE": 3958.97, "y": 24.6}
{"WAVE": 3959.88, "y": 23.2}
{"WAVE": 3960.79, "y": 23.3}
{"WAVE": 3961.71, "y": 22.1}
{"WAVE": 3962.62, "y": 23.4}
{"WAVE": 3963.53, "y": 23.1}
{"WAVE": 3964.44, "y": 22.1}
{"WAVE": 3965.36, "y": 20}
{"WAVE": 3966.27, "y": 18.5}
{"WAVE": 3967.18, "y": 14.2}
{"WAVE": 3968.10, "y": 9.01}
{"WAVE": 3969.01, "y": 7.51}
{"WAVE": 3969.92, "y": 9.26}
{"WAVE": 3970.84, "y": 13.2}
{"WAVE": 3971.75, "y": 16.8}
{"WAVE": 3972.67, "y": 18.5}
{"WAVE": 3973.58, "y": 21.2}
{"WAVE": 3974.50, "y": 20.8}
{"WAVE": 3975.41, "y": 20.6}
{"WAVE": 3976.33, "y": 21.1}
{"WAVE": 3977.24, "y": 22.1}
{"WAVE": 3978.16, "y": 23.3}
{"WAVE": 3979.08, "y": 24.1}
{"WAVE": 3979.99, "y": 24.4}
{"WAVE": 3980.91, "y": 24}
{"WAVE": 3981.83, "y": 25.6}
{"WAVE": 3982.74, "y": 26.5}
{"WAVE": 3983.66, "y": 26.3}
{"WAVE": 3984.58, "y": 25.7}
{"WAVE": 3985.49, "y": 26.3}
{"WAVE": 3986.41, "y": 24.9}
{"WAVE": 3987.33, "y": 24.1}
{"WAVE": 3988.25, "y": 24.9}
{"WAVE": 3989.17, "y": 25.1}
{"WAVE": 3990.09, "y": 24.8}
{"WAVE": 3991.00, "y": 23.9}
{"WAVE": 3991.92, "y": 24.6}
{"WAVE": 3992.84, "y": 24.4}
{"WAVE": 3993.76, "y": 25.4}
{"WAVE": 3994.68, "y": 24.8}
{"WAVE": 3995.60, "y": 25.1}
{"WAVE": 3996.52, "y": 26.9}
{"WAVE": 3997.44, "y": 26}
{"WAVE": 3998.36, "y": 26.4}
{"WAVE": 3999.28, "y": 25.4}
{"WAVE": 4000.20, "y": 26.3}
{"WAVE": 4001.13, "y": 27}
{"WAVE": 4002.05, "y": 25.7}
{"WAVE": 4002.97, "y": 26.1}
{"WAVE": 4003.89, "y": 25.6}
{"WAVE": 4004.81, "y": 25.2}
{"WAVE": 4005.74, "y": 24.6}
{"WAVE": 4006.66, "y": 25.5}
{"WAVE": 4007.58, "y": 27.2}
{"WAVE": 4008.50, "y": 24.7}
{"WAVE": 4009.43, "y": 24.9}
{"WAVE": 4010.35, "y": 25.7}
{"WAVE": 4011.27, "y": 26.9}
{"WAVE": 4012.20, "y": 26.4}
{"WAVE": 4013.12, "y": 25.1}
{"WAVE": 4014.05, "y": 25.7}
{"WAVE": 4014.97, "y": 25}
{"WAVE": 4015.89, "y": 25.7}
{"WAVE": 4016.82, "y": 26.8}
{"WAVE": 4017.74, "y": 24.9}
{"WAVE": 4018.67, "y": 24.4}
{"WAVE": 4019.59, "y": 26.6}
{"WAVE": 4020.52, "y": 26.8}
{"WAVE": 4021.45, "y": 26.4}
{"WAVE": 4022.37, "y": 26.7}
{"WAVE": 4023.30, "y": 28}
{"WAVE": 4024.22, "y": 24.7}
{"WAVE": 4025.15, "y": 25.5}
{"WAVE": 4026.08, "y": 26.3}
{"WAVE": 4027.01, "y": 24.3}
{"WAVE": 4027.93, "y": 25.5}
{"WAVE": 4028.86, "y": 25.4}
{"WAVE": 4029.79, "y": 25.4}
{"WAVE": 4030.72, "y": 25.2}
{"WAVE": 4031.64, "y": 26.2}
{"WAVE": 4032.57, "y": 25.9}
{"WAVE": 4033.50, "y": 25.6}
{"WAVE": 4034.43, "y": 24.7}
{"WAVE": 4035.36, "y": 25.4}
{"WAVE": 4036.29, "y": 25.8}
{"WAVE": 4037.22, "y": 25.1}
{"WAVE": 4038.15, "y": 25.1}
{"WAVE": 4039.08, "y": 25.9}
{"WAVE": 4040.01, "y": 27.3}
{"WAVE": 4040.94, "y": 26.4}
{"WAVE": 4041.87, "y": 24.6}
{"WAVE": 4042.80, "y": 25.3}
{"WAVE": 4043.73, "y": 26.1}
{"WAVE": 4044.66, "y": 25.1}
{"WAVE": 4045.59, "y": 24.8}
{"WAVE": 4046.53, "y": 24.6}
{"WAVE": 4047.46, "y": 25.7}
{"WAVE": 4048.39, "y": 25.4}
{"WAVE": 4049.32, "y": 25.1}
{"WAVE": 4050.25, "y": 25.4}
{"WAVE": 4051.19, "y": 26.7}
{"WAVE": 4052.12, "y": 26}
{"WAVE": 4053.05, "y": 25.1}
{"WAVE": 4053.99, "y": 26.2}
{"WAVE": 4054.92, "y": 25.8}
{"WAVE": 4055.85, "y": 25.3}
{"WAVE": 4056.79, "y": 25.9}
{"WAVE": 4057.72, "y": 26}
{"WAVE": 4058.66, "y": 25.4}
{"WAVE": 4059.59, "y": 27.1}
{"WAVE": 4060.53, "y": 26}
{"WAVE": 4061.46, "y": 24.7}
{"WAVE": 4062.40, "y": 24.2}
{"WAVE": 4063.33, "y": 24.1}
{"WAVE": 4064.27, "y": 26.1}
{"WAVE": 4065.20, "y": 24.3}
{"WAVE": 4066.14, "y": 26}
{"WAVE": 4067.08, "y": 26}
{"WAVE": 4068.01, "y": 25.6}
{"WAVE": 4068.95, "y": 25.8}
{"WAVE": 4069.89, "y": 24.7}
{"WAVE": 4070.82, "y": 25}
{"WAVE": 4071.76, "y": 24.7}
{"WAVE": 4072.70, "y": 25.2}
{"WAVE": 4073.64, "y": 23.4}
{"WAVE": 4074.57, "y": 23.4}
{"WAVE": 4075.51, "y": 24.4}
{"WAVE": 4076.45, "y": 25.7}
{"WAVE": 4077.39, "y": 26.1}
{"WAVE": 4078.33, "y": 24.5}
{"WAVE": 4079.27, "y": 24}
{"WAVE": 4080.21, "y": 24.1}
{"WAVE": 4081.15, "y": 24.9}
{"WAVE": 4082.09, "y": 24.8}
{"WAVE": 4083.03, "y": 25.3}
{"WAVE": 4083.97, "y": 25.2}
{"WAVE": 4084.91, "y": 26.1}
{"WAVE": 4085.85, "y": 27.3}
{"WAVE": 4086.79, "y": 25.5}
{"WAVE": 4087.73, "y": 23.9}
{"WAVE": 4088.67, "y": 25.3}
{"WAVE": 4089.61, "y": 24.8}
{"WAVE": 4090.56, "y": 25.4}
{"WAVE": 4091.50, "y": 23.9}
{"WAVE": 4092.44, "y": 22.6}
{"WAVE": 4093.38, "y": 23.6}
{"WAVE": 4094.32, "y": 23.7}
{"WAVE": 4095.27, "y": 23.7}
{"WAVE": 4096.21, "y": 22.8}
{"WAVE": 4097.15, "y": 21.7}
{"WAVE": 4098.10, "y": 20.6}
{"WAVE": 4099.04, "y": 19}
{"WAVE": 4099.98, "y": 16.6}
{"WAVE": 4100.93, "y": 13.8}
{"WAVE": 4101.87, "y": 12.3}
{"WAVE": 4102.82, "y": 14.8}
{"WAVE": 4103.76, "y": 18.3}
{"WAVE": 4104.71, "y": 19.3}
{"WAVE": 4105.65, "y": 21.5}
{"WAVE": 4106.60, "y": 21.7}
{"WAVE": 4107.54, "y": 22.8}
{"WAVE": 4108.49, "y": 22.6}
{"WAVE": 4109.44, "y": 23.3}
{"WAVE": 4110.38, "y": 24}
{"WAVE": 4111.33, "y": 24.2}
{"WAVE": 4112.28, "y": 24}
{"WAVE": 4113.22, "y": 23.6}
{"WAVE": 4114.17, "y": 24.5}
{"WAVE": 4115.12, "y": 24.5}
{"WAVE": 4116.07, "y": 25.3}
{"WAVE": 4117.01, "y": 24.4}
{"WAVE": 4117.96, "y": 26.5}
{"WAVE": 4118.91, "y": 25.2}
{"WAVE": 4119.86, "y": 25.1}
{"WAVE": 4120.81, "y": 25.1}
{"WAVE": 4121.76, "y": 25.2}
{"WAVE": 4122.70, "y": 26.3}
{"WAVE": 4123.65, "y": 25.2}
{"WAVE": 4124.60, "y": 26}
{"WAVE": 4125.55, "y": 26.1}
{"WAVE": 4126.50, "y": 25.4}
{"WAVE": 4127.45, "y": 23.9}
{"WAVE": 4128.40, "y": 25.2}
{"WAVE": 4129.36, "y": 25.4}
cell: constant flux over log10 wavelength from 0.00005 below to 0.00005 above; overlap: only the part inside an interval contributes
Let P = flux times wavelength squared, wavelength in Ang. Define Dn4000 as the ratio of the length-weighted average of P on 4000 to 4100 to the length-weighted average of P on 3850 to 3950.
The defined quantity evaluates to 1.1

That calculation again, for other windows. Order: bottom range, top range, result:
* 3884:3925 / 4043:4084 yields 1.16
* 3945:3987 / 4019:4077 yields 1.20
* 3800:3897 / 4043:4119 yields 1.18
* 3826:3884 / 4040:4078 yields 1.20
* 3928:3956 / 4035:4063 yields 1.16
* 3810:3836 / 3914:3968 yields 1.12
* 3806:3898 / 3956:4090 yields 1.16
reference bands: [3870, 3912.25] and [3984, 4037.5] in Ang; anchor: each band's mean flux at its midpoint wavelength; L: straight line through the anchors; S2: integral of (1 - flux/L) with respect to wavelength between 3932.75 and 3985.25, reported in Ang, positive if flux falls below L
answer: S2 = 5.26 Ang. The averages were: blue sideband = 23.3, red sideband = 25.6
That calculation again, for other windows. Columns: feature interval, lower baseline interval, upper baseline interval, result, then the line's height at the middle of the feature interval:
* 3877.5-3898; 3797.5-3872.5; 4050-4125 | 1.52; 23.1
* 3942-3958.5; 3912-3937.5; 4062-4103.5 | -1.21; 23.4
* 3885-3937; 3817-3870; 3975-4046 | 2.46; 24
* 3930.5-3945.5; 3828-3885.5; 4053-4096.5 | 1.26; 23.9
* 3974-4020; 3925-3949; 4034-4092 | -1.90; 24.1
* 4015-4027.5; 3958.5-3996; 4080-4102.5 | -2.12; 22.1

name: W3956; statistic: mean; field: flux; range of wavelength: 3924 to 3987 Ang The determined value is 22.4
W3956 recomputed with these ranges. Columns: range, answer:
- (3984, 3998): 25.2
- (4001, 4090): 25.5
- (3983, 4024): 25.7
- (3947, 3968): 23.3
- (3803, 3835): 22.8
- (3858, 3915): 23.7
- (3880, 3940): 23.1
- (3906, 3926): 25.6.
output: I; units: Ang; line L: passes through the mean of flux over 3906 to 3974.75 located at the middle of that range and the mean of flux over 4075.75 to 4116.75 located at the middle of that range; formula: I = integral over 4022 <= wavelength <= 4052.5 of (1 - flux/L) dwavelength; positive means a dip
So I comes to -3.7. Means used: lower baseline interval 22.9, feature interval 25.6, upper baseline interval 22.8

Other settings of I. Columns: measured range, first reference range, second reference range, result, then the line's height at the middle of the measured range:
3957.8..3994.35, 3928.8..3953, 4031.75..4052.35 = 3.4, 23.9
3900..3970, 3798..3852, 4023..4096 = 0.5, 23.6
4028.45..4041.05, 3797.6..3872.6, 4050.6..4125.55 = -1.0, 23.7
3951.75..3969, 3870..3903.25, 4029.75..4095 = 1.4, 23.9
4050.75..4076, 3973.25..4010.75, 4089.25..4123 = -2.2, 23.3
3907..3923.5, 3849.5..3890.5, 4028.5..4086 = -1.2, 24.1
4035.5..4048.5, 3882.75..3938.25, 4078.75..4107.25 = -1.8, 22.4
